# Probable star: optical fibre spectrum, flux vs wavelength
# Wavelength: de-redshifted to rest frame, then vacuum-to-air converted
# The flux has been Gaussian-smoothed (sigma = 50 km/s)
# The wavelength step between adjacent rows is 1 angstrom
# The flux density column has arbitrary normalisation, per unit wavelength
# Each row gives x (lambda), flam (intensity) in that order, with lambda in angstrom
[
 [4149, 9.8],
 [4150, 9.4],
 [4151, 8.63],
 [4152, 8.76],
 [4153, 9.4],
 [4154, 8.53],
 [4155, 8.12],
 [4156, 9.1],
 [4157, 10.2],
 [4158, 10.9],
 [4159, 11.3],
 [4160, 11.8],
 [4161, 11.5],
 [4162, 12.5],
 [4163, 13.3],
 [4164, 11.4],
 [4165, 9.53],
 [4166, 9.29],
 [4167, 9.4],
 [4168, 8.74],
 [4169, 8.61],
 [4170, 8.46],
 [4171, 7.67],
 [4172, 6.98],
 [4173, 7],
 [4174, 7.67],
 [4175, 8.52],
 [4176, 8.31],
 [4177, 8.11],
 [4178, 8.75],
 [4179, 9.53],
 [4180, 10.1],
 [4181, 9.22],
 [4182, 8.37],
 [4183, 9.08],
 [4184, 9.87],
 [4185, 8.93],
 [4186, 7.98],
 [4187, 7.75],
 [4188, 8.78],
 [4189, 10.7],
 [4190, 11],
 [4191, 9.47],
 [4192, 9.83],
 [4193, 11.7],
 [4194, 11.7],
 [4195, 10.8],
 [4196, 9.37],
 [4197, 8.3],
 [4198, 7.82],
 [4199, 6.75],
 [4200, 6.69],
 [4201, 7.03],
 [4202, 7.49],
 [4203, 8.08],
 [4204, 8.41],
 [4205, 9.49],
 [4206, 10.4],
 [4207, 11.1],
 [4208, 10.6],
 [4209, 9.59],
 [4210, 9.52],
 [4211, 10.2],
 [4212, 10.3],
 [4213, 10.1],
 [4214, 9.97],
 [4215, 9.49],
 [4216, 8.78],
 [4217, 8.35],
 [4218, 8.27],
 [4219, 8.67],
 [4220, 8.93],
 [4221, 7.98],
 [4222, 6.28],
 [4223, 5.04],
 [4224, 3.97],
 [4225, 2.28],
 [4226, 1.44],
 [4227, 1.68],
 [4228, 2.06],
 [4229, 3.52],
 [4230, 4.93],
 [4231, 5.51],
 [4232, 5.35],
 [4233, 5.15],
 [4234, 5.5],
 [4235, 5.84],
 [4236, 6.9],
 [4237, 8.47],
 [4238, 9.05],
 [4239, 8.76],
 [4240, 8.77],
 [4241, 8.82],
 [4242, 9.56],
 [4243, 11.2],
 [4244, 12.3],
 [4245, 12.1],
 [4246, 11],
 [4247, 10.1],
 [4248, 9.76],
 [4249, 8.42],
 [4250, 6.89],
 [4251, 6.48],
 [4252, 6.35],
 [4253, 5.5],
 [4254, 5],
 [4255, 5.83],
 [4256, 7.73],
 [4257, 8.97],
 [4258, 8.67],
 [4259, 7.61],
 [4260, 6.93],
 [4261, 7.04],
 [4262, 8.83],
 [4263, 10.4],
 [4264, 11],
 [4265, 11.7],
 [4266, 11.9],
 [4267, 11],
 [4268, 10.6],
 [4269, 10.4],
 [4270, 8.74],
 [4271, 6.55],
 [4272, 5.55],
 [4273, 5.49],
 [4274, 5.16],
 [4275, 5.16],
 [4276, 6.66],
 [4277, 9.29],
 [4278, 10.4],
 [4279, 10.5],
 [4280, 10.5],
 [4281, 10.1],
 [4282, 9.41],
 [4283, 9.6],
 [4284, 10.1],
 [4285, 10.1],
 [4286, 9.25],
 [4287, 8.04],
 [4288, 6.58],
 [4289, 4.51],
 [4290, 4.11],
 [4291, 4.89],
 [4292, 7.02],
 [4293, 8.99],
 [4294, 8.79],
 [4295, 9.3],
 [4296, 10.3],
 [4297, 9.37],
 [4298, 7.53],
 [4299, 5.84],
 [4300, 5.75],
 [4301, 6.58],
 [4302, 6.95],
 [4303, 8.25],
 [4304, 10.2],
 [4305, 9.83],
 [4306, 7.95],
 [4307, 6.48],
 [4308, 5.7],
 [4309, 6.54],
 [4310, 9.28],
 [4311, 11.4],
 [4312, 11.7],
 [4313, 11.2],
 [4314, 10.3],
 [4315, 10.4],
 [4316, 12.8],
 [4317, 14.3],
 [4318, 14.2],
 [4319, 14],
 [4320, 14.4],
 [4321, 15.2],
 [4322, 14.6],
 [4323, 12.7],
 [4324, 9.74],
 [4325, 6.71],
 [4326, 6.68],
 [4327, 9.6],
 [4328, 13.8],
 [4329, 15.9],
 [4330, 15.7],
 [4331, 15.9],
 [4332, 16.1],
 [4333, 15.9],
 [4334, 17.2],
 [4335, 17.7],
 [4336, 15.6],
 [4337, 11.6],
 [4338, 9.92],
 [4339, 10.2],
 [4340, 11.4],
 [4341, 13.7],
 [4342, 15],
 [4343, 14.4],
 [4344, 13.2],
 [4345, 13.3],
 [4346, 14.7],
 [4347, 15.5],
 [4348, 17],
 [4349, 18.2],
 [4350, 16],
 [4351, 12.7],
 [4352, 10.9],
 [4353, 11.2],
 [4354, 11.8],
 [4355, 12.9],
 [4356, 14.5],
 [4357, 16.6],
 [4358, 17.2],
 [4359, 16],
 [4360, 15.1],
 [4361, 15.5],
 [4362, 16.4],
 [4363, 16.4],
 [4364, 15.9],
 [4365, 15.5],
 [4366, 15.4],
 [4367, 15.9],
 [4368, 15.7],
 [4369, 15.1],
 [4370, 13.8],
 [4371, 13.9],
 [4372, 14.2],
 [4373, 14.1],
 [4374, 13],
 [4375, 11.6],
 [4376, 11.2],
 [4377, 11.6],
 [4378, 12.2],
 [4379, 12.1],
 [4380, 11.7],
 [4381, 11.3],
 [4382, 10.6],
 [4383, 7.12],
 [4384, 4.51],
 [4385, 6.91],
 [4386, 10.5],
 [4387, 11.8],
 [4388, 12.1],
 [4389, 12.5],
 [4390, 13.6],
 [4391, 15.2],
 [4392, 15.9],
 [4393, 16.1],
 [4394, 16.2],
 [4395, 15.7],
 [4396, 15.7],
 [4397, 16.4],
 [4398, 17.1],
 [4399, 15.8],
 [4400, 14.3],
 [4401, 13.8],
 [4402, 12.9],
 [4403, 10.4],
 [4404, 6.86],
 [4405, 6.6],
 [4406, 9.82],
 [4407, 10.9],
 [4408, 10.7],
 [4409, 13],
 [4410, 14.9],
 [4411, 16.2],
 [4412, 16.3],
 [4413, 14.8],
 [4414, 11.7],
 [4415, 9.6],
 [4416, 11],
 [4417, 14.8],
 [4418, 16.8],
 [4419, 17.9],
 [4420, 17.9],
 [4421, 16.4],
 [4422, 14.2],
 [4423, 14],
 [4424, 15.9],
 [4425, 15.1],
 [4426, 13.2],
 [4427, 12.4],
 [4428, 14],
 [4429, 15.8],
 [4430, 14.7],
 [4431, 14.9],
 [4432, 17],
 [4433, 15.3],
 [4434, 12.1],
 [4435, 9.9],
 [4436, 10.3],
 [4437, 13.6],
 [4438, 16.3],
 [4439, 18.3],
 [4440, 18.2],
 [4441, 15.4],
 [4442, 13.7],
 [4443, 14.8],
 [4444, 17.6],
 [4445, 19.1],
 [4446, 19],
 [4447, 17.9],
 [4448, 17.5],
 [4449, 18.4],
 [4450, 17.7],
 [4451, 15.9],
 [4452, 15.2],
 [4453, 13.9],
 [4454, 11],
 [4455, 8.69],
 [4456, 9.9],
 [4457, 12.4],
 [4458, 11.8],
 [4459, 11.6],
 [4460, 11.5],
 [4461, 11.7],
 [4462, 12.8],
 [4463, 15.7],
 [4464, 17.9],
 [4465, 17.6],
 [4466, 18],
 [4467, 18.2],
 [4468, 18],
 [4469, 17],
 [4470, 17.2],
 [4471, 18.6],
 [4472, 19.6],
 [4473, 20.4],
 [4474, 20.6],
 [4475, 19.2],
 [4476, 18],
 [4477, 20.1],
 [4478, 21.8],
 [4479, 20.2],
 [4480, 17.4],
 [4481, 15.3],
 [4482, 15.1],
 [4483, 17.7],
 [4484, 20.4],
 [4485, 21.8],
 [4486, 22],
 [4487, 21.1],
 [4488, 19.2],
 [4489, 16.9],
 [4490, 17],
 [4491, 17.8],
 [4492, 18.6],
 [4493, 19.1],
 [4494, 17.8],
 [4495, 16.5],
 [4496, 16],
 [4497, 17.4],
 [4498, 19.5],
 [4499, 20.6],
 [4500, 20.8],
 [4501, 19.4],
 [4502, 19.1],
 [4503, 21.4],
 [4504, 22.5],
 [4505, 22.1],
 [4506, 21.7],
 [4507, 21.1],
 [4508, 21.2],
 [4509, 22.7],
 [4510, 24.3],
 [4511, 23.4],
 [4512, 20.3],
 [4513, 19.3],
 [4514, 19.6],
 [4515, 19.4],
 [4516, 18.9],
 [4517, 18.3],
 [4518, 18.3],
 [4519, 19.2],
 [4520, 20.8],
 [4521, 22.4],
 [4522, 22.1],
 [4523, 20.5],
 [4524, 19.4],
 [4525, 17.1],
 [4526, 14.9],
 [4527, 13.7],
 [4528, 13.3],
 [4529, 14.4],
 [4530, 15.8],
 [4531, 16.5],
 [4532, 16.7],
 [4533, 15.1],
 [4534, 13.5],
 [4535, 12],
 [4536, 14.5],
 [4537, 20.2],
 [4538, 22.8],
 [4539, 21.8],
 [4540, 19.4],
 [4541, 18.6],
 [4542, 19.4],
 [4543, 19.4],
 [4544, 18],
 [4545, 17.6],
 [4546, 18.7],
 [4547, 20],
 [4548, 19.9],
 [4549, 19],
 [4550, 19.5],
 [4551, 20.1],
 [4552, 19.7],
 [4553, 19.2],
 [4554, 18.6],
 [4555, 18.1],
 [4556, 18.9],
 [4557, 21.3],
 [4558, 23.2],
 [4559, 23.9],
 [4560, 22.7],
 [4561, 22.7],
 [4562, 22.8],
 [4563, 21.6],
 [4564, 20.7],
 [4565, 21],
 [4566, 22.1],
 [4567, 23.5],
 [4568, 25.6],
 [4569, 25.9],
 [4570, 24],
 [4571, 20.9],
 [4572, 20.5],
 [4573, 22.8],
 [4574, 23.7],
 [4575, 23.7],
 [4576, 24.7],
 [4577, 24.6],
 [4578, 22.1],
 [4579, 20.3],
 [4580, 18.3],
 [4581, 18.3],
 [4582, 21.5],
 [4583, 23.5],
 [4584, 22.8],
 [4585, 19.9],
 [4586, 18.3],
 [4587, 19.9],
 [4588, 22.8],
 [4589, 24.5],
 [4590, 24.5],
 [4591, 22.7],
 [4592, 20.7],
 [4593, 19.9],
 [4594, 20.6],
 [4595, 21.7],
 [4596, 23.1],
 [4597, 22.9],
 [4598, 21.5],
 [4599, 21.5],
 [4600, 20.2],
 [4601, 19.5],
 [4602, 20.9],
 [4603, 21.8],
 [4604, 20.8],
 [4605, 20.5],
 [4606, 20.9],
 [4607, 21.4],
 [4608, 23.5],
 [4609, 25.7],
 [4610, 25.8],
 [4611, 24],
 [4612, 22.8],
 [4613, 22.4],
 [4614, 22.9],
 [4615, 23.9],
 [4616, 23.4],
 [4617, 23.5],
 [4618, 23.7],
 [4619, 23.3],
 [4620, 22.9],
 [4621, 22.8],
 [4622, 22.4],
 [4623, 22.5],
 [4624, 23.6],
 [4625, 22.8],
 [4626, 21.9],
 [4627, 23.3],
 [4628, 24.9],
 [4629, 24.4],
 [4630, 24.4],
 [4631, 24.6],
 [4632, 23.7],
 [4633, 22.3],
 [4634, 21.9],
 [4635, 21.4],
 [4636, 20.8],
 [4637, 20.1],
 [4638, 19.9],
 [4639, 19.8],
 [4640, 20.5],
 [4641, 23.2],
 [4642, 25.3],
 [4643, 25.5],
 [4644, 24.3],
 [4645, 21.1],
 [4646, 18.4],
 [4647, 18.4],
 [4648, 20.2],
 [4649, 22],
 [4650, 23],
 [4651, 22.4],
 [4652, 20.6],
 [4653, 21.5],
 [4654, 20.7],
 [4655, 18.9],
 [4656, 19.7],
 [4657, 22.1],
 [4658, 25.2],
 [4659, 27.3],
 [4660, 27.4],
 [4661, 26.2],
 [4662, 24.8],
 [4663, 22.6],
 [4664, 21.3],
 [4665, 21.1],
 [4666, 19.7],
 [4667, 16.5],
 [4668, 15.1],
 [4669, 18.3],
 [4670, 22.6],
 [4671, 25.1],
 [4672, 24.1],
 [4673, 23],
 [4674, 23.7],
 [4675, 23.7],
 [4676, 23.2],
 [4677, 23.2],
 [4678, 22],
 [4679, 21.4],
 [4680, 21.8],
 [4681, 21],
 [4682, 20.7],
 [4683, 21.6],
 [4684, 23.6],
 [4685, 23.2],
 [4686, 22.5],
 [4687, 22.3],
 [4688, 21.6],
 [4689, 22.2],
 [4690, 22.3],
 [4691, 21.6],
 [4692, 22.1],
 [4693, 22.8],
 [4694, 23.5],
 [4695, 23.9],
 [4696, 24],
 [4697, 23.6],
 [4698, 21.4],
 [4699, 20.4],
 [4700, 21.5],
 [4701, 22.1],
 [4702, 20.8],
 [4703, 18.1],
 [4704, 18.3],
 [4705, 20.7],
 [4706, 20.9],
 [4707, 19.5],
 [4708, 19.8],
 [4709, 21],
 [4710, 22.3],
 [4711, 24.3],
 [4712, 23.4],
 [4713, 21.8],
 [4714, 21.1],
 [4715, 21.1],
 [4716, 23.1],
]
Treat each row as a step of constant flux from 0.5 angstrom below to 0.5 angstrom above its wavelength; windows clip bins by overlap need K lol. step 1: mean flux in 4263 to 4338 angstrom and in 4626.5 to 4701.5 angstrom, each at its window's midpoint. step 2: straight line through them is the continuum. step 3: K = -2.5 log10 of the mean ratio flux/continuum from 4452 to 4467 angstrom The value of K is 0.149 mag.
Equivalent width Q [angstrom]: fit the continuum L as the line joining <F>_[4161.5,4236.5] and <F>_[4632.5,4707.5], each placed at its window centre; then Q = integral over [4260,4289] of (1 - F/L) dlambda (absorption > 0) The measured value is 4.38 angstrom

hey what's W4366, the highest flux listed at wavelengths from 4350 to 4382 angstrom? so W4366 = 17.2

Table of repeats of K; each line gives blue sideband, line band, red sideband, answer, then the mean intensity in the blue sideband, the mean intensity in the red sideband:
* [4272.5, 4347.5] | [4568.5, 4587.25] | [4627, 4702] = -0.14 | 10.5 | 22.2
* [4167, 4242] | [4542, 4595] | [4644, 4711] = -0.14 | 8.05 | 21.8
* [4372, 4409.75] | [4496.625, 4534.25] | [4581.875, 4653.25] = -0.09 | 12.3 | 22.2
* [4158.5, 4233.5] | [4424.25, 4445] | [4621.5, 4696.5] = 0.06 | 8.43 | 22.3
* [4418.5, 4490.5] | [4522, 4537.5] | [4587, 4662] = 0.18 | 16.2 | 22.5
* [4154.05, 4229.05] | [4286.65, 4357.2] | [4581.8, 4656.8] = 0.14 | 8.7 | 22.1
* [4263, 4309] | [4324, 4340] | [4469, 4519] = -0.21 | 8.27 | 19.5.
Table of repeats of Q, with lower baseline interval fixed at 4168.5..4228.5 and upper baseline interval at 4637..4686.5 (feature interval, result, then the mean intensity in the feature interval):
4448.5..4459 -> 1.6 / 13.4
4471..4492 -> -3.0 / 19.1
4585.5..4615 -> -2.7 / 22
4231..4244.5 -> 2.1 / 8.03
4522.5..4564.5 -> -0.3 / 18.7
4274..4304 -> 8.0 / 8.05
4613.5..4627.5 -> -1.5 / 23.1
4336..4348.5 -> -0.8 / 13.4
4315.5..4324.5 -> -1.2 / 13.5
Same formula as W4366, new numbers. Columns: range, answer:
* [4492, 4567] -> 24.3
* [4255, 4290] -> 11.9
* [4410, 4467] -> 19.1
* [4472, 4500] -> 22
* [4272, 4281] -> 10.5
